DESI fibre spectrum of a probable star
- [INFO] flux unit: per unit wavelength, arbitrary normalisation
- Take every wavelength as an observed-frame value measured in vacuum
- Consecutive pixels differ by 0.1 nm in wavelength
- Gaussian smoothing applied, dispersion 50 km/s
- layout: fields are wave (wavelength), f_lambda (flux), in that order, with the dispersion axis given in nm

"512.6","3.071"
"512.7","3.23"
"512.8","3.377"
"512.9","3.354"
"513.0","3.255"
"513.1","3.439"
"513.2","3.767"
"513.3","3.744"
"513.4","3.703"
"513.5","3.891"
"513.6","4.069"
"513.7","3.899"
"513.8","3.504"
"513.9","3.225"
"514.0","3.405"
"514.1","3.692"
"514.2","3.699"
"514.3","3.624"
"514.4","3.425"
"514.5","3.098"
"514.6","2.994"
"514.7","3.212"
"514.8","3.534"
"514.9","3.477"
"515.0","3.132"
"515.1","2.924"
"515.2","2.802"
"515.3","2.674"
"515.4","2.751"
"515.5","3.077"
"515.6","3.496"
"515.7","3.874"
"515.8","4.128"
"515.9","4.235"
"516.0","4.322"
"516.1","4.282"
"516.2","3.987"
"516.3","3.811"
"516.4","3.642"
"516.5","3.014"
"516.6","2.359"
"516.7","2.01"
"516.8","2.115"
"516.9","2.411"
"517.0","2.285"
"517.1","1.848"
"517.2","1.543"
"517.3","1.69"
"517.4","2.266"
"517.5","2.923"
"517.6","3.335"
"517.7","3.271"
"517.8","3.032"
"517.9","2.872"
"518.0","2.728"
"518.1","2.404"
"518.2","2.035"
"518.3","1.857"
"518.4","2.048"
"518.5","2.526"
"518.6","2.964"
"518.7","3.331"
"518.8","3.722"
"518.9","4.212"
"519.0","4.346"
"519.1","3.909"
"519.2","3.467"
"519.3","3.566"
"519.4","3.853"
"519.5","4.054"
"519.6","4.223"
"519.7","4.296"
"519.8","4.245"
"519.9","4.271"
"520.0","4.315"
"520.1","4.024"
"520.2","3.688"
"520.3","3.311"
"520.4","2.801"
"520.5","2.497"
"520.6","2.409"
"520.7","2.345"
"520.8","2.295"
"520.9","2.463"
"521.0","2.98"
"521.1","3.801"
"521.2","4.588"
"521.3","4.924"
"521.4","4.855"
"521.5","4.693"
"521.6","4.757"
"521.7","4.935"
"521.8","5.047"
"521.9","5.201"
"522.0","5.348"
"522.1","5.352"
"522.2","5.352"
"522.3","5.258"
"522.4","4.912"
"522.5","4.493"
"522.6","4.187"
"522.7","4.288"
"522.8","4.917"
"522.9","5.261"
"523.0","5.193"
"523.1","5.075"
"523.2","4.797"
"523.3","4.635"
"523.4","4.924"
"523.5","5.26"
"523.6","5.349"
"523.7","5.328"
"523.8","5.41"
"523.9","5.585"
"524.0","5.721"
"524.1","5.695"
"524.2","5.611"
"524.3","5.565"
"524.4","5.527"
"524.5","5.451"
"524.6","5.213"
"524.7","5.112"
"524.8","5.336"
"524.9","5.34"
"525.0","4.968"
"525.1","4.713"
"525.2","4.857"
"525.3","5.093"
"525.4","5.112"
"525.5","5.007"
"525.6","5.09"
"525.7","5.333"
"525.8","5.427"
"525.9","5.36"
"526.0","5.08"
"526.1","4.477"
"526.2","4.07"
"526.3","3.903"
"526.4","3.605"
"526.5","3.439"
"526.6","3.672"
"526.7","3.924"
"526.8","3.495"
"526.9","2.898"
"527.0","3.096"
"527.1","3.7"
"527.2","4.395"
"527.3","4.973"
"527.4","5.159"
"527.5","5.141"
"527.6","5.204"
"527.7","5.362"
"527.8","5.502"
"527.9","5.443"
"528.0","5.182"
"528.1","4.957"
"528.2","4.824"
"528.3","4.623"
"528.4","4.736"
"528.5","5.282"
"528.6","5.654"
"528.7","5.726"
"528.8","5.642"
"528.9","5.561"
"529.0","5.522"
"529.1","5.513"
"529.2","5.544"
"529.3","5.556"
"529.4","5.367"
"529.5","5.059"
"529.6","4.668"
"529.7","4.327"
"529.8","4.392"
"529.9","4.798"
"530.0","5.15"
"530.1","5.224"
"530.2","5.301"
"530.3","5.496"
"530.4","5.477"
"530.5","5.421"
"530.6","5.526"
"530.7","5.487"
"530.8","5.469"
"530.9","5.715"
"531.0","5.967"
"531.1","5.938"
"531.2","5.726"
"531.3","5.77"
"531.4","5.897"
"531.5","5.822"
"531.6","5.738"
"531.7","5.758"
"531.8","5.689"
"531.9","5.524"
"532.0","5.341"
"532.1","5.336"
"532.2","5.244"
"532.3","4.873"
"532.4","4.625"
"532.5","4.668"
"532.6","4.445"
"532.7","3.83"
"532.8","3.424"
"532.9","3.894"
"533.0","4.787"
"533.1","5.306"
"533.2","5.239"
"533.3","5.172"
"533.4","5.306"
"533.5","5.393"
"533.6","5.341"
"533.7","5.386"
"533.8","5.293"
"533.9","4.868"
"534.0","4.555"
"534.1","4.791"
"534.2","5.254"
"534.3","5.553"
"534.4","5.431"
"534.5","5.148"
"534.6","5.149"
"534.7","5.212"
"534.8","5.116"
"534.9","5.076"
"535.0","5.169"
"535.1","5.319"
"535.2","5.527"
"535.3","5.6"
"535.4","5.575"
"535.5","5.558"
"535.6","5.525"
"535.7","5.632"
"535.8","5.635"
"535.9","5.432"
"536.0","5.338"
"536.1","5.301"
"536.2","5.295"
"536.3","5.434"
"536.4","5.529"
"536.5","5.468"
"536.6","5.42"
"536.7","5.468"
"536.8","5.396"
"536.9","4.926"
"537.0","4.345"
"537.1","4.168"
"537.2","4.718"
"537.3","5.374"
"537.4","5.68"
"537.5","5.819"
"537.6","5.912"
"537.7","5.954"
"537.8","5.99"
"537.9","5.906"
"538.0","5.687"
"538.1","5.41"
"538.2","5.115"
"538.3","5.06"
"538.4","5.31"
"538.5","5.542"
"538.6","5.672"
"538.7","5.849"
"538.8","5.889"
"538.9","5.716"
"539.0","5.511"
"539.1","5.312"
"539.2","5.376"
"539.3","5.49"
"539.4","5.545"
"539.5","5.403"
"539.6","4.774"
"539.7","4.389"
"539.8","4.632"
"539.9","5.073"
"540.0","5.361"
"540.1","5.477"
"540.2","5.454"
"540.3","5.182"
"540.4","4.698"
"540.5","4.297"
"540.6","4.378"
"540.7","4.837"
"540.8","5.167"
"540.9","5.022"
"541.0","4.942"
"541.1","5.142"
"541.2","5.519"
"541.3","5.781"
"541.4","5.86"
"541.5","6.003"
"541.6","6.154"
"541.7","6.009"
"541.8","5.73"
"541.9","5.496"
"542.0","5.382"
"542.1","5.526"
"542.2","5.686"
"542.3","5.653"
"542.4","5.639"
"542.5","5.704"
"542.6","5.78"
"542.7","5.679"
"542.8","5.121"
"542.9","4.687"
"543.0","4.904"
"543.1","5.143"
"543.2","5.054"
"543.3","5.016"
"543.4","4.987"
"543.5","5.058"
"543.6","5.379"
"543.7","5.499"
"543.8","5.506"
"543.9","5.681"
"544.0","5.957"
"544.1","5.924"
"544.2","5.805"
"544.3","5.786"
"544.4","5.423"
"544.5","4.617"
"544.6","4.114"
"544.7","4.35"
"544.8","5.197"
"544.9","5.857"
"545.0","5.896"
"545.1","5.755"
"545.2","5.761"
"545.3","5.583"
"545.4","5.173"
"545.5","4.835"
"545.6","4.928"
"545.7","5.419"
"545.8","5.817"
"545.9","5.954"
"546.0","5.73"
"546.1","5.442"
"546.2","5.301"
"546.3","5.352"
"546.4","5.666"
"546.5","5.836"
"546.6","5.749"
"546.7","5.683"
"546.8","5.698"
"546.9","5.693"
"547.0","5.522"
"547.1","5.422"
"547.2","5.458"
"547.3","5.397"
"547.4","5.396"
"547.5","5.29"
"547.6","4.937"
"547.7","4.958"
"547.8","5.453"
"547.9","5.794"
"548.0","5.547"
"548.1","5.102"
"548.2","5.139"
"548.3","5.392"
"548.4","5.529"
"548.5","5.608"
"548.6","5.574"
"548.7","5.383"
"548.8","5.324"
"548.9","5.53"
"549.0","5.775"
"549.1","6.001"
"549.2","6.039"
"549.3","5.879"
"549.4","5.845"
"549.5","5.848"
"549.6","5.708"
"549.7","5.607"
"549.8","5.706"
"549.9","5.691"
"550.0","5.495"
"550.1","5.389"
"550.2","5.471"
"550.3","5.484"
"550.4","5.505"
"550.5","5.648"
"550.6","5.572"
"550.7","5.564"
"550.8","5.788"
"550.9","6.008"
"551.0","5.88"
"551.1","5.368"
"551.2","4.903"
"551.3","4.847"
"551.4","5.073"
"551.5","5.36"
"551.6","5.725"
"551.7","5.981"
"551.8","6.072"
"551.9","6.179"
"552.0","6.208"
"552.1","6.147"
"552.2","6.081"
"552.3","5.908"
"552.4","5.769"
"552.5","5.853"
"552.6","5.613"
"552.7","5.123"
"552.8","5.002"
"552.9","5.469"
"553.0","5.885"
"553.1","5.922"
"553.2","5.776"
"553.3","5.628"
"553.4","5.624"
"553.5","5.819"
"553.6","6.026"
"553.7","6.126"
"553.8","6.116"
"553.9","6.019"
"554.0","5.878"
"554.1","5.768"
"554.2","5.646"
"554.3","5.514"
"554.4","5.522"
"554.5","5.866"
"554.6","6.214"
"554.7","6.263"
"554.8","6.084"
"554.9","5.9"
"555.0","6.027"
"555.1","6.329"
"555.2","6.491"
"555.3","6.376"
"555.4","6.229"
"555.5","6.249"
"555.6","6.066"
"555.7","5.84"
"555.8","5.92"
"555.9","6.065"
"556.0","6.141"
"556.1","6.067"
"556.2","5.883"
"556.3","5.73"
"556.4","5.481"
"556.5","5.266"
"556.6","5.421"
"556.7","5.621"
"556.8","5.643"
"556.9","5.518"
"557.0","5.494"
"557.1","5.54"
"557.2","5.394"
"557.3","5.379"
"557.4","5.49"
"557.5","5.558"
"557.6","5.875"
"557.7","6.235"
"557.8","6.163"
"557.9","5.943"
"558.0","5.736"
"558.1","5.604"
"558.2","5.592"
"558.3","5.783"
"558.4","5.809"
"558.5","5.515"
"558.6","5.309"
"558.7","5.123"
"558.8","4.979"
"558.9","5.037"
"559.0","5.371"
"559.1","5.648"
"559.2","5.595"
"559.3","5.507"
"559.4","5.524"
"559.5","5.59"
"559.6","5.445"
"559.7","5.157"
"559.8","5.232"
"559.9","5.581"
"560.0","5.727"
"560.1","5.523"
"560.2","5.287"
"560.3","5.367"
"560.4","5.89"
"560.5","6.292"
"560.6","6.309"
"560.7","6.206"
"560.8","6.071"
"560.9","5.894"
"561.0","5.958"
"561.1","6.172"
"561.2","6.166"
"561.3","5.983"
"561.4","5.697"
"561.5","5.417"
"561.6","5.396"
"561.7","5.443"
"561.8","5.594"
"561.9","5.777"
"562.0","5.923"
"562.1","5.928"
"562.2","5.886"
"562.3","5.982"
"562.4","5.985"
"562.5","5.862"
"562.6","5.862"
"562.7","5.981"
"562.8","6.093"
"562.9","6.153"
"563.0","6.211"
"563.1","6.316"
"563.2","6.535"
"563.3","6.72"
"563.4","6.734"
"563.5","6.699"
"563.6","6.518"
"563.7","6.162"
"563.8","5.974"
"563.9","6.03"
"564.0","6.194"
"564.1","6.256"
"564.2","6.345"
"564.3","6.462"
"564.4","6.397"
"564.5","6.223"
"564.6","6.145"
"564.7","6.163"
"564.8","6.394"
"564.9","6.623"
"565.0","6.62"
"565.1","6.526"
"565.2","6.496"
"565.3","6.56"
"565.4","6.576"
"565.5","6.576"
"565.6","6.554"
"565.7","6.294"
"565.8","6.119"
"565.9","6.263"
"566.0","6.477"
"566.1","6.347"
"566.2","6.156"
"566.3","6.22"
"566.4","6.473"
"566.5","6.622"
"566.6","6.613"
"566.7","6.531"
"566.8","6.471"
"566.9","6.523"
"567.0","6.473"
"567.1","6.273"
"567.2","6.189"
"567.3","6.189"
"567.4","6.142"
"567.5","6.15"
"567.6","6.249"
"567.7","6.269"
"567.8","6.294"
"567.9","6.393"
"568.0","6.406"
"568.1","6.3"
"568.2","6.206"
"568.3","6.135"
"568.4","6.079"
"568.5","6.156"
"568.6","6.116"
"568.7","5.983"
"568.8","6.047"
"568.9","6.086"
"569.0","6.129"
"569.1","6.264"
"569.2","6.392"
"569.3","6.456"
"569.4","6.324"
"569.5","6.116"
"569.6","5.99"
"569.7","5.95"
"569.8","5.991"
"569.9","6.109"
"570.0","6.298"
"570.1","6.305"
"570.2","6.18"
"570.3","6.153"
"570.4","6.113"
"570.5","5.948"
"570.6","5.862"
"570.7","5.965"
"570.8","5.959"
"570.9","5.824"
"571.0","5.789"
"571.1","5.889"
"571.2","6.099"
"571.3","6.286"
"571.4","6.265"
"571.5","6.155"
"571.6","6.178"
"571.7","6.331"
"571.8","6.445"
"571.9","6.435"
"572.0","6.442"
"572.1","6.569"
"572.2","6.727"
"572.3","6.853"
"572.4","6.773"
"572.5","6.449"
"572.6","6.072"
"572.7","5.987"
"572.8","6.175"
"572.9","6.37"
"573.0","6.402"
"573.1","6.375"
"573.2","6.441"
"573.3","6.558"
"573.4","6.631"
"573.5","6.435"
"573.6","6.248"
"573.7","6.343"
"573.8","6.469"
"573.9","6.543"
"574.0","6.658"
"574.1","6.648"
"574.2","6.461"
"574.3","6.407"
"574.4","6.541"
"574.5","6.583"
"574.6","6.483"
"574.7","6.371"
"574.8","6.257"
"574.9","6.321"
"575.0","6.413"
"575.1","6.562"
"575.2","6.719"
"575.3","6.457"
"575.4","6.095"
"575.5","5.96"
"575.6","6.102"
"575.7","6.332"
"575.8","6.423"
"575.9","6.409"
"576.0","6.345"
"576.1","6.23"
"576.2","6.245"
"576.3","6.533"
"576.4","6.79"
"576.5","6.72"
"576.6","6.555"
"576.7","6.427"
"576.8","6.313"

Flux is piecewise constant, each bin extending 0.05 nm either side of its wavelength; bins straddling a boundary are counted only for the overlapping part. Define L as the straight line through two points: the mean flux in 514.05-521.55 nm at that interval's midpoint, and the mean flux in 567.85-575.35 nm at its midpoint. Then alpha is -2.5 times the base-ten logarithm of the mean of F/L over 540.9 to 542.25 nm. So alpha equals -0.21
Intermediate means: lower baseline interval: 3.27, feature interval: 5.61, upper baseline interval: 6.29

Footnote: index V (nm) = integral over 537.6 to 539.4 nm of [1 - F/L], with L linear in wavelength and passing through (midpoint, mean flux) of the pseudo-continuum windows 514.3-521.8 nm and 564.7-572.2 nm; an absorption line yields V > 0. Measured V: -0.43 nm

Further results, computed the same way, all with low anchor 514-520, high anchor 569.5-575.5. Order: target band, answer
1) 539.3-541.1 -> -0.196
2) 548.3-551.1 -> -0.342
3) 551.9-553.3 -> -0.152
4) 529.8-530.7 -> -0.298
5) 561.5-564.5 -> -0.171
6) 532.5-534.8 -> -0.444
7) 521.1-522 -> -0.357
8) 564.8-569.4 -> -0.254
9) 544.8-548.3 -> -0.448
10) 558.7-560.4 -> 0.051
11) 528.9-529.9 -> -0.310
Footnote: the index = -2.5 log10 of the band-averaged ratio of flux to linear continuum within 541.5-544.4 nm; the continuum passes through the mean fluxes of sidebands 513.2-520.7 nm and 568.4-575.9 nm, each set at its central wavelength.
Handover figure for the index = -0.175 mag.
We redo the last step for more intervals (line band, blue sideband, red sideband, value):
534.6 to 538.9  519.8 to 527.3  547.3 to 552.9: -0.07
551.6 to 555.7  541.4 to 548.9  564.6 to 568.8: -0.02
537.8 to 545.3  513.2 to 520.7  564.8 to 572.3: -0.15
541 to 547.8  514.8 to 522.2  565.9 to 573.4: -0.13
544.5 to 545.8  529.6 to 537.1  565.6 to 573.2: 0.07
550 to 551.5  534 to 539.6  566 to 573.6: 0.06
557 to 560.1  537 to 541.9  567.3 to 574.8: 0.07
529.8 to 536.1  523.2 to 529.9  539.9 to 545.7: -0.03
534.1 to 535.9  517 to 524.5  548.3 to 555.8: -0.12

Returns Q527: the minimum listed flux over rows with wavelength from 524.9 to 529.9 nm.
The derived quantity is 2.898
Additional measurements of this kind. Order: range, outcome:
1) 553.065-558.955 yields 4.979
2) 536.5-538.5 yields 4.168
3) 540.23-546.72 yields 4.114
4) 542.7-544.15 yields 4.687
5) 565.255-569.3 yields 5.983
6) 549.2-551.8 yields 4.847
